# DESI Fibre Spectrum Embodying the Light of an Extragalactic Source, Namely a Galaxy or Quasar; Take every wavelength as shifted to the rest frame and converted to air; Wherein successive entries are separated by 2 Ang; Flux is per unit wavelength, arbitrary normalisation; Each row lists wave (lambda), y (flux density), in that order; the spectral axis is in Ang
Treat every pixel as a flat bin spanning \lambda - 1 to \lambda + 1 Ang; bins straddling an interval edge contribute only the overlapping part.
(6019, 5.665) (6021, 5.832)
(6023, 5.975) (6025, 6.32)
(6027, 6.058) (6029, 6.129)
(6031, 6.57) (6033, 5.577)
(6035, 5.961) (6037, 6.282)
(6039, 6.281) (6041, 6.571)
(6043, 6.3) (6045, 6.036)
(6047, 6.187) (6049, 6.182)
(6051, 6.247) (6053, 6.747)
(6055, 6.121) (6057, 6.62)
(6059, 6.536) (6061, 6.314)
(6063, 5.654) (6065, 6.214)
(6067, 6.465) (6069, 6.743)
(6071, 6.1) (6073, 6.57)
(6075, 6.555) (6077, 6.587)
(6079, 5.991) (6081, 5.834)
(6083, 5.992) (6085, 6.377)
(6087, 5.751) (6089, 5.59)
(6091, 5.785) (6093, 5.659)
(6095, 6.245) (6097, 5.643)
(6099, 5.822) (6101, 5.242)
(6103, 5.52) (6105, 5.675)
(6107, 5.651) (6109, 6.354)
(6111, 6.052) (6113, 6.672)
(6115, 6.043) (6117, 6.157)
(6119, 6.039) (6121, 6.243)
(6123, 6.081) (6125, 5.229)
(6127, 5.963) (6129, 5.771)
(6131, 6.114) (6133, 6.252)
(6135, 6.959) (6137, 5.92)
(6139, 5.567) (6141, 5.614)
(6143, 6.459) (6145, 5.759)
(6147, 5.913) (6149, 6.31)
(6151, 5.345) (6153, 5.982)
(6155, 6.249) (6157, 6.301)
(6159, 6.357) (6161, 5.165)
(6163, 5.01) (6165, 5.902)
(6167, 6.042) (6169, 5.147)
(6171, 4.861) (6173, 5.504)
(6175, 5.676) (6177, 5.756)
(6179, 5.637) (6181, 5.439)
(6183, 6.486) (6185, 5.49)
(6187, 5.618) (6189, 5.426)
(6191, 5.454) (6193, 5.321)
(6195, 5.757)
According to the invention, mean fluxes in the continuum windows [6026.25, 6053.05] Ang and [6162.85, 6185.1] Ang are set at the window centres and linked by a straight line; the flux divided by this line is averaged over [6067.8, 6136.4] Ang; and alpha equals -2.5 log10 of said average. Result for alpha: -0.020 mag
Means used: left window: 6.21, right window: 5.6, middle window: 6.04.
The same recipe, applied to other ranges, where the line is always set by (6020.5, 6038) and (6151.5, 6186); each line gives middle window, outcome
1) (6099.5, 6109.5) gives 0.041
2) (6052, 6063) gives -0.068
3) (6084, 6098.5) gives 0.010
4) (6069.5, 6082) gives -0.059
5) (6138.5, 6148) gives -0.020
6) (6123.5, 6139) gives -0.036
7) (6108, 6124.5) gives -0.060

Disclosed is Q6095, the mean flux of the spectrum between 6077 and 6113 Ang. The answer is 5.88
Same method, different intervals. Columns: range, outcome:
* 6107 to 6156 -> 6.04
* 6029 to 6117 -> 6.12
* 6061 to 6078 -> 6.36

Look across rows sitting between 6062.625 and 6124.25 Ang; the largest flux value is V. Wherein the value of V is 6.743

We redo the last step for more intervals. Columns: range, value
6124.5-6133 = 6.252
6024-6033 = 6.57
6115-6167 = 6.959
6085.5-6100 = 6.245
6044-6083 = 6.747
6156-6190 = 6.486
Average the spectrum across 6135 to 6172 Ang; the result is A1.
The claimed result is 5.8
